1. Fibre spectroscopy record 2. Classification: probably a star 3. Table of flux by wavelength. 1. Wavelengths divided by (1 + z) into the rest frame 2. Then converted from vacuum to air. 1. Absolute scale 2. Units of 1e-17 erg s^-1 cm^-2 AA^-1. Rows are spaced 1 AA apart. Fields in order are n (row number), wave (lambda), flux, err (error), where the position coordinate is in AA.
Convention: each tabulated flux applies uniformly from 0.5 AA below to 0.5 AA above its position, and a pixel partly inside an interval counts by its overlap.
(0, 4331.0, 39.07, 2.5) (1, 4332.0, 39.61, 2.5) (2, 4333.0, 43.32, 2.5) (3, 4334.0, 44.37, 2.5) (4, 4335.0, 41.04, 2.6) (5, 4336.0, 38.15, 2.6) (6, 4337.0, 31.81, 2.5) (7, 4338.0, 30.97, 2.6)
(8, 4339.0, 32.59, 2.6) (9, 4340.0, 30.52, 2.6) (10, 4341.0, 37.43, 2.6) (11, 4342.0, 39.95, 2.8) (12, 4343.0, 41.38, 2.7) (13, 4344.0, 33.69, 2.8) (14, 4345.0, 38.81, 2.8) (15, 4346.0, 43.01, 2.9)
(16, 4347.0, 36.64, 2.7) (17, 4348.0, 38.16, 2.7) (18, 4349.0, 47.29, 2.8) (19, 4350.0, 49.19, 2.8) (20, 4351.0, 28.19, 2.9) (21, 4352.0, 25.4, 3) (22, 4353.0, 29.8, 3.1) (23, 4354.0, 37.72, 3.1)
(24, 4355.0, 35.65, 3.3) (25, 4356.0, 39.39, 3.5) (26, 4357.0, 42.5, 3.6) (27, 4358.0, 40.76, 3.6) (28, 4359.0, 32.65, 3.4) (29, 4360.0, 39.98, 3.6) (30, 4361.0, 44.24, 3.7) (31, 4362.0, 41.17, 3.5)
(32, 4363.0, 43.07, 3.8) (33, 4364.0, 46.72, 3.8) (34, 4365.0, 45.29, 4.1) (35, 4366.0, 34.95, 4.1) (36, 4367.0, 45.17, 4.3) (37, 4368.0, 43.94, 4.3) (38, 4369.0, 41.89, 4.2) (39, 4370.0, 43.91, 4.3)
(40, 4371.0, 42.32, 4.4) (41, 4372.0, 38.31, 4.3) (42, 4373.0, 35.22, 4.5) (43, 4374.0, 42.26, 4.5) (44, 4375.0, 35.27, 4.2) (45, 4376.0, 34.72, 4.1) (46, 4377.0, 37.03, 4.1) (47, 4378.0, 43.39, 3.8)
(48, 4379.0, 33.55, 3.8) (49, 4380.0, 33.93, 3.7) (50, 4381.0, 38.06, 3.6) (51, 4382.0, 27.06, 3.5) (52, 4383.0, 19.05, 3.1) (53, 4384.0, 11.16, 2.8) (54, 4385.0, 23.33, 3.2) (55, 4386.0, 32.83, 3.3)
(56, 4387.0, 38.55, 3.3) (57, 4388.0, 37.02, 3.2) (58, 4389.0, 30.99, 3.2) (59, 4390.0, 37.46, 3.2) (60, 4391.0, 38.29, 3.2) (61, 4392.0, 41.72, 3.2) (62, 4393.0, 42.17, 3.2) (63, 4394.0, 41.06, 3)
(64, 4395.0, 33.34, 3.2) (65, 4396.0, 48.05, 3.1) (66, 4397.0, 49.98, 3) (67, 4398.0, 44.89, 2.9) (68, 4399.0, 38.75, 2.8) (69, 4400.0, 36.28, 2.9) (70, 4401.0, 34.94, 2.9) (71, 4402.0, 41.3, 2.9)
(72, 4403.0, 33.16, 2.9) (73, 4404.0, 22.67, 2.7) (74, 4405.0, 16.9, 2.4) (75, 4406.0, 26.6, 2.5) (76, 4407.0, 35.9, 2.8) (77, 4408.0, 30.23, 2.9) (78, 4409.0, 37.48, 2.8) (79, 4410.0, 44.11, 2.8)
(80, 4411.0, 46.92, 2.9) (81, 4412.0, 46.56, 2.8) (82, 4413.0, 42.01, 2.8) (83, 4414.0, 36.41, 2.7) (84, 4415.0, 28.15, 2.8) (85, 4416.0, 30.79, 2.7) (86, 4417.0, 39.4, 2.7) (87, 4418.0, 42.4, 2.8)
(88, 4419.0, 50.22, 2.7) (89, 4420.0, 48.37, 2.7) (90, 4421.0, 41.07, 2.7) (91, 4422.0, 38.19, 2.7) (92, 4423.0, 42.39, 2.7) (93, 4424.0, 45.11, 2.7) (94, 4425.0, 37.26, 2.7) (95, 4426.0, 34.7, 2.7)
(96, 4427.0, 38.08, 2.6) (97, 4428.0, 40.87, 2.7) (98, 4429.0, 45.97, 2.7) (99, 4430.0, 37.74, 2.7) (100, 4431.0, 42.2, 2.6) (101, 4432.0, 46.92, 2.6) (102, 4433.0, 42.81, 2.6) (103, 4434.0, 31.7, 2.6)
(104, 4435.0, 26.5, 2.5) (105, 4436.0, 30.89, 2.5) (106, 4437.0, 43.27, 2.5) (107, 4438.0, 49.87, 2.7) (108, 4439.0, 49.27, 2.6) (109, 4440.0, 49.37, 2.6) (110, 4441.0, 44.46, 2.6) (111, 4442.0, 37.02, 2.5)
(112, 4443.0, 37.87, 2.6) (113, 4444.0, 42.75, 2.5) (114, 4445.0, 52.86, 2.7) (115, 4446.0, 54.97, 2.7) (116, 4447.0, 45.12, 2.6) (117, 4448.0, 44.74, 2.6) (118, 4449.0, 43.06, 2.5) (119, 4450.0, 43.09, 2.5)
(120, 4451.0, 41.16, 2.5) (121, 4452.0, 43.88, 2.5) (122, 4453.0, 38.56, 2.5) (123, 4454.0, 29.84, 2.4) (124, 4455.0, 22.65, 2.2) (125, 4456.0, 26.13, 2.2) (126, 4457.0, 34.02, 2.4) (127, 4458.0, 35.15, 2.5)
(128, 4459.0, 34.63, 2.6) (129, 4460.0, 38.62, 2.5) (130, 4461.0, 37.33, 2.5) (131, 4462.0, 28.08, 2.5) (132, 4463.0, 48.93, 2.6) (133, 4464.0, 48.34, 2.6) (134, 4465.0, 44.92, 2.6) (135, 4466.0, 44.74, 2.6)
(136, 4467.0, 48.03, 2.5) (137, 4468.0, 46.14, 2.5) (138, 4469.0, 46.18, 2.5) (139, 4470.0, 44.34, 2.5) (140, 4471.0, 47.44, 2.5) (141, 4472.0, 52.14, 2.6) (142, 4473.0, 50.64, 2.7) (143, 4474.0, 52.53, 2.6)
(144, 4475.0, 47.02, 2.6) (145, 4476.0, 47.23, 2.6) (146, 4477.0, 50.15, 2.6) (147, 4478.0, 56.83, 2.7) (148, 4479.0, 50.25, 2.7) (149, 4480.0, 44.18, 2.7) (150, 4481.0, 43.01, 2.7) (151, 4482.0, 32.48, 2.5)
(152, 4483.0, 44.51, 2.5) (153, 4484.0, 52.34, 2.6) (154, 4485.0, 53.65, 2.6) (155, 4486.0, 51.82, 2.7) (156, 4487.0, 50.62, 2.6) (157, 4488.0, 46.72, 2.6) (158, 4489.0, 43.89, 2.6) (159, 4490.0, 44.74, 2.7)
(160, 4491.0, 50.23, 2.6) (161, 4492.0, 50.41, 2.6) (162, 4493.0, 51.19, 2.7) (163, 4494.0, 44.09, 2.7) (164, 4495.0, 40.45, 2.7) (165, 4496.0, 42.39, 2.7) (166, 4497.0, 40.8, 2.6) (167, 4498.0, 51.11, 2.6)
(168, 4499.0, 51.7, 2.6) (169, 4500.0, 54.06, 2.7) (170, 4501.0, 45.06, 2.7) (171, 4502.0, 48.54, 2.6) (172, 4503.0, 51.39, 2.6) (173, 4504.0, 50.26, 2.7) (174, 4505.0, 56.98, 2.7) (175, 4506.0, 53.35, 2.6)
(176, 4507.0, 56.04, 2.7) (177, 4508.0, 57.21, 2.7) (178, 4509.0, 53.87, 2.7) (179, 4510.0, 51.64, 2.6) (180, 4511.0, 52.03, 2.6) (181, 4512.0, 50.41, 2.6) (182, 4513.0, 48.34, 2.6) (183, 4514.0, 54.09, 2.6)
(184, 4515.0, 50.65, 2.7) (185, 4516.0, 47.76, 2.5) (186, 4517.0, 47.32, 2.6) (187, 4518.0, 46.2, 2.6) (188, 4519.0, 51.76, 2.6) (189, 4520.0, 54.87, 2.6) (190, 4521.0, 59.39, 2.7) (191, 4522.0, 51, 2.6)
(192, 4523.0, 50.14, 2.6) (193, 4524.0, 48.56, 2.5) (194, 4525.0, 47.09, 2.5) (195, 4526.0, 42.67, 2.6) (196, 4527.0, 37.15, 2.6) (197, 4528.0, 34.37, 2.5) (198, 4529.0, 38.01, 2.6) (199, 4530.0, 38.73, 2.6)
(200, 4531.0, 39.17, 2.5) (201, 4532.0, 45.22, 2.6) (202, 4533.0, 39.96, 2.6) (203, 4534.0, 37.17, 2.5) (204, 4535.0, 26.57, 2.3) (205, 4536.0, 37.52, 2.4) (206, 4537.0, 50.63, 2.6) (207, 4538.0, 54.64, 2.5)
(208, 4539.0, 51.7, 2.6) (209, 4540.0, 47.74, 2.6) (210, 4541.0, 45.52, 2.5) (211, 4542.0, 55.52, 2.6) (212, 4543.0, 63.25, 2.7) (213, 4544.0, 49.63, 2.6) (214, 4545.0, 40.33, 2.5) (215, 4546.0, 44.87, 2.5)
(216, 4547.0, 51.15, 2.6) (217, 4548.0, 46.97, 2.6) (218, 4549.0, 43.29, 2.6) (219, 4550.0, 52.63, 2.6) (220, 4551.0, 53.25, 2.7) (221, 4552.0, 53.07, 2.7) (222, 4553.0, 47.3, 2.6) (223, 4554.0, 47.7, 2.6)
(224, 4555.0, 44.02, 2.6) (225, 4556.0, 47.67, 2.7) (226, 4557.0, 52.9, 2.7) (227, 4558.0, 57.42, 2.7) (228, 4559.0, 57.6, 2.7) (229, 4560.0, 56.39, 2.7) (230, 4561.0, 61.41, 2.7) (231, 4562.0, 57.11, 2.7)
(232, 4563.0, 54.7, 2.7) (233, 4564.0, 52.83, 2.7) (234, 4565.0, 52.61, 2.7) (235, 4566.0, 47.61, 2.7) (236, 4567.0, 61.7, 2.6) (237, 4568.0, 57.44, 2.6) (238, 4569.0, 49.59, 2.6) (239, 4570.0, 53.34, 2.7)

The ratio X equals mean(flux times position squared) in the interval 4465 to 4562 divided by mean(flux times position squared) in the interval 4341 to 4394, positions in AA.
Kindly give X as 1.38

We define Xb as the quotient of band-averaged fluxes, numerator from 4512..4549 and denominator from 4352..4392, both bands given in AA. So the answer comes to 1.26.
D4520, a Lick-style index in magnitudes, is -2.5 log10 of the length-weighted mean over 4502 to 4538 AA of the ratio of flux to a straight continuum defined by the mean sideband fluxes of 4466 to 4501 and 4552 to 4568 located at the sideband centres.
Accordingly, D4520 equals 0.06 mag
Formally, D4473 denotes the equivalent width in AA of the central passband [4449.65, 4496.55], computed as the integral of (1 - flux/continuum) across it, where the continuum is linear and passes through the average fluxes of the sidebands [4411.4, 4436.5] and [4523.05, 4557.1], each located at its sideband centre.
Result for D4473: -2.0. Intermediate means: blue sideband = 39.5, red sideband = 45.7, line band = 44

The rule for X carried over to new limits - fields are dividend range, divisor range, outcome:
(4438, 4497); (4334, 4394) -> 1.25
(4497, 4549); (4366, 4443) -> 1.33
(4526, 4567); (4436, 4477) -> 1.17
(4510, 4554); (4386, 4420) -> 1.32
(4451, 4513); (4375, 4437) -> 1.29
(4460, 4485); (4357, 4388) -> 1.30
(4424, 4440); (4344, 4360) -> 1.11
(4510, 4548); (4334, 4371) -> 1.31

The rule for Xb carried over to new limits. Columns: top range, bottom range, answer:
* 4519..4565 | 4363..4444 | 1.26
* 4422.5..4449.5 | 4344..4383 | 1.09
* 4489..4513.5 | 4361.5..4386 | 1.36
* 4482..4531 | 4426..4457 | 1.19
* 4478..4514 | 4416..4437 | 1.23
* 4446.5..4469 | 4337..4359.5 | 1.08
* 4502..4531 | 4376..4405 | 1.40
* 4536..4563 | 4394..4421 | 1.34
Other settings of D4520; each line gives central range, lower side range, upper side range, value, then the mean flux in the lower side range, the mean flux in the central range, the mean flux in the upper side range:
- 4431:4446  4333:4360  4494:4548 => 0.02 mag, 37.4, 42.3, 47.8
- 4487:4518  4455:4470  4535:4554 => -0.13 mag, 39.6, 49.5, 48.7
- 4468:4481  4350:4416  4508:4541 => -0.13 mag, 36.8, 48.7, 46.6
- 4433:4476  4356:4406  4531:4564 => 0.01 mag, 37.1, 41.9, 49.1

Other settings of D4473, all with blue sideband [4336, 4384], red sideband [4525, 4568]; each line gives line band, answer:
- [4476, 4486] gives -0.7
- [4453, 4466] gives 2.1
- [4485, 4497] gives -0.5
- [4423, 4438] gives 0.8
